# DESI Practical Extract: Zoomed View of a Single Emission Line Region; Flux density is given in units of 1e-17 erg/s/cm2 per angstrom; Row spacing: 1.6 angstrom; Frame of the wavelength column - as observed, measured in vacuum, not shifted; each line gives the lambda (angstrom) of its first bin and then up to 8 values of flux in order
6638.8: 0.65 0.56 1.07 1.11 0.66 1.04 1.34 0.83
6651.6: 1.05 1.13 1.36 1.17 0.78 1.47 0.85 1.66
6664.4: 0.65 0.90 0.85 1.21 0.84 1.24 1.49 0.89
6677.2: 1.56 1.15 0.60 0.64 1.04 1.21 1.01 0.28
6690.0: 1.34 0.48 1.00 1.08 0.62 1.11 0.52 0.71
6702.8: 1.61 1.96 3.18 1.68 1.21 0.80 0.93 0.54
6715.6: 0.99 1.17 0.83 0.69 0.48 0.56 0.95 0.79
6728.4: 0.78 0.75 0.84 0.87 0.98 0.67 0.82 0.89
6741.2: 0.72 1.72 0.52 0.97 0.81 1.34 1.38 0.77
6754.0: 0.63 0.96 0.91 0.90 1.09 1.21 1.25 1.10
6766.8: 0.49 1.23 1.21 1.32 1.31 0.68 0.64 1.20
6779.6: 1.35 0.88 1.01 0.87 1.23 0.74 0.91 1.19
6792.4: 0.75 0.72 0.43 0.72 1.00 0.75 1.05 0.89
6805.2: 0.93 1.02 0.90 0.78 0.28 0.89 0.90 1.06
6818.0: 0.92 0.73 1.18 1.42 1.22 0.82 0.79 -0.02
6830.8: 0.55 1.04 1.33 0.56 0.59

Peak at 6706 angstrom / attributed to Hbeta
